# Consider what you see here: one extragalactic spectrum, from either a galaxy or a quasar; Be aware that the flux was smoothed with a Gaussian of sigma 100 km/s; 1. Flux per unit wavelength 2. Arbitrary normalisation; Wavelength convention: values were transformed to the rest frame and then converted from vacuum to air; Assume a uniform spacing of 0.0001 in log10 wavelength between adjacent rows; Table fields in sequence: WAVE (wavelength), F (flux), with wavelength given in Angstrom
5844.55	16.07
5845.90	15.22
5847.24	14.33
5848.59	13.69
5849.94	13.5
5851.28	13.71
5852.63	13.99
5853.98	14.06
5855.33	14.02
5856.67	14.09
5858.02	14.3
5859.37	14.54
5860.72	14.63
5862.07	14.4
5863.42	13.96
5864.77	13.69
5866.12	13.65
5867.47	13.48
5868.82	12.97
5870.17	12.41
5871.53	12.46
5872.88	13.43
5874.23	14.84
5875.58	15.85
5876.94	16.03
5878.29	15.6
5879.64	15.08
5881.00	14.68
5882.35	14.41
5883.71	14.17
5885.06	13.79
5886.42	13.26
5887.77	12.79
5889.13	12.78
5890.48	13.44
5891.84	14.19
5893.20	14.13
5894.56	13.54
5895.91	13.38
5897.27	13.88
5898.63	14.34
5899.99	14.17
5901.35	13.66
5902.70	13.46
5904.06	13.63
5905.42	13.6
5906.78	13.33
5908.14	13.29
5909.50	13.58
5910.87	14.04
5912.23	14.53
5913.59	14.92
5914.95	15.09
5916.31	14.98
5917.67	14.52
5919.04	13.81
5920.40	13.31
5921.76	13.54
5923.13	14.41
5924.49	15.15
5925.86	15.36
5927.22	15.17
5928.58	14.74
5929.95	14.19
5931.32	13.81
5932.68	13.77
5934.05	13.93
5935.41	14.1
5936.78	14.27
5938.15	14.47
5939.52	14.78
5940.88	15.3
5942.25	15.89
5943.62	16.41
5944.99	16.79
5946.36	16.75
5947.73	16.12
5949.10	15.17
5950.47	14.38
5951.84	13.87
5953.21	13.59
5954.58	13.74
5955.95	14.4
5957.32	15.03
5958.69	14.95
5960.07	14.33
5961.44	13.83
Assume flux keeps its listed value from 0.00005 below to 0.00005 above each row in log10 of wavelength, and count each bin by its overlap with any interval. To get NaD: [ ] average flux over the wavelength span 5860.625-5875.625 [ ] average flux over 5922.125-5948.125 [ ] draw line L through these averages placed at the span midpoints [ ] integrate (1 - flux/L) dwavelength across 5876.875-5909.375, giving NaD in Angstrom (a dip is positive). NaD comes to 0.63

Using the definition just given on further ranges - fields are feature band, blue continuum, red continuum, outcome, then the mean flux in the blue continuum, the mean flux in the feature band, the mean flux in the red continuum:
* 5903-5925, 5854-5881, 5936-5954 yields 1.0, 14.2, 14.1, 15.2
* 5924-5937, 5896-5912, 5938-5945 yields 0.5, 13.7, 14.4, 15.6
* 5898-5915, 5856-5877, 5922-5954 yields 0.6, 14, 13.9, 14.9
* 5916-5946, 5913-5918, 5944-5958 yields 0.6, 14.9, 14.7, 15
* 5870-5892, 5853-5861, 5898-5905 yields -0.1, 14.2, 14.1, 13.8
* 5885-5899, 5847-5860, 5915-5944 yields 0.7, 14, 13.6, 14.6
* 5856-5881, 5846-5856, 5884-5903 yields -0.6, 14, 14.2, 13.6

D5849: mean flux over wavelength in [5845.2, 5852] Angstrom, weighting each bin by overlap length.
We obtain 14.1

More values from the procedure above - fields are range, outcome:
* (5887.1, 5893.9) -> 13.5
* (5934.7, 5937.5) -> 14.2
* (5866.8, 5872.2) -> 12.8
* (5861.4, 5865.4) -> 14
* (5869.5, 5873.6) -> 12.8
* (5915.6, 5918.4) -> 14.7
